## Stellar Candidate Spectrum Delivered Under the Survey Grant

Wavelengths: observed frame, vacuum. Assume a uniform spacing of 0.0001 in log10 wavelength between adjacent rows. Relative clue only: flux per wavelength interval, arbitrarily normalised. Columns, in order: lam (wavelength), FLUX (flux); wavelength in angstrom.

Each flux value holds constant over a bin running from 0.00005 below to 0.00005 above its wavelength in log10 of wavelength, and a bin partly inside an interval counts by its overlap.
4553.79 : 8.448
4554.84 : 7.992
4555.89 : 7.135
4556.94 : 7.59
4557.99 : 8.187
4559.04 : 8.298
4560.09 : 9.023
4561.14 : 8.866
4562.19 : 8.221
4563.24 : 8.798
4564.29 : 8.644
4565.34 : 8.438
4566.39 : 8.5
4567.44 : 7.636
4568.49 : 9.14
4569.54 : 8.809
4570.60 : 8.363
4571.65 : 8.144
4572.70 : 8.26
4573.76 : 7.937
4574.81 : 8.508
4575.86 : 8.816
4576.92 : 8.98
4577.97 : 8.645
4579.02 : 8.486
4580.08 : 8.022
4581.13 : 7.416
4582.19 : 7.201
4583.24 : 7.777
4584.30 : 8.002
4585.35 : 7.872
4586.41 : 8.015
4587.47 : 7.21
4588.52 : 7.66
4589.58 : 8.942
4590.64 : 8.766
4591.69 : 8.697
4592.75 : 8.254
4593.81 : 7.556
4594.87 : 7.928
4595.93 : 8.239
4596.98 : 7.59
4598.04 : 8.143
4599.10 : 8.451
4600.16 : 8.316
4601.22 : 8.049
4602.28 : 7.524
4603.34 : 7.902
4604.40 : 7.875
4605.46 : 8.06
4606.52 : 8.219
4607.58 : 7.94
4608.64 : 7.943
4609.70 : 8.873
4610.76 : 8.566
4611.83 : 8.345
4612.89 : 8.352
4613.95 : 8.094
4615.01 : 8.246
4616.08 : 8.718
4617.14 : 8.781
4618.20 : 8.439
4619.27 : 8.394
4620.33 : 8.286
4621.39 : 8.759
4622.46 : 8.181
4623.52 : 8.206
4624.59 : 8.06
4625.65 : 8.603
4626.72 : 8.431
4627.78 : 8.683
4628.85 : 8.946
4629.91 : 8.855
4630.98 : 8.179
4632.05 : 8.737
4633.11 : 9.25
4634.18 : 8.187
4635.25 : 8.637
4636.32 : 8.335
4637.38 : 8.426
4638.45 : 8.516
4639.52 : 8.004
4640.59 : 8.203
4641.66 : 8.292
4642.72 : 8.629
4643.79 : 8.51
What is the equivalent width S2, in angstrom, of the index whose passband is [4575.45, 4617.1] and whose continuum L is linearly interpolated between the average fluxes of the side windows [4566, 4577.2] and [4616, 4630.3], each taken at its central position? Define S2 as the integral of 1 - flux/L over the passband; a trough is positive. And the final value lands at 1.6 angstrom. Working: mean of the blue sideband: 8.45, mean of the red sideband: 8.52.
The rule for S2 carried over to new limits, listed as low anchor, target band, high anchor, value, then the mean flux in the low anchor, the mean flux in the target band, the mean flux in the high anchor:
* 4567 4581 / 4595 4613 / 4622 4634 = 0.77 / 8.42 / 8.13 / 8.55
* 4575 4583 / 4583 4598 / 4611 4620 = 0.44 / 8.22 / 8.04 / 8.42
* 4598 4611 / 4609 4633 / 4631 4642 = -0.59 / 8.14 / 8.5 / 8.45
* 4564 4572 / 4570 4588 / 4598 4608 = 0.50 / 8.46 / 8.1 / 8.04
